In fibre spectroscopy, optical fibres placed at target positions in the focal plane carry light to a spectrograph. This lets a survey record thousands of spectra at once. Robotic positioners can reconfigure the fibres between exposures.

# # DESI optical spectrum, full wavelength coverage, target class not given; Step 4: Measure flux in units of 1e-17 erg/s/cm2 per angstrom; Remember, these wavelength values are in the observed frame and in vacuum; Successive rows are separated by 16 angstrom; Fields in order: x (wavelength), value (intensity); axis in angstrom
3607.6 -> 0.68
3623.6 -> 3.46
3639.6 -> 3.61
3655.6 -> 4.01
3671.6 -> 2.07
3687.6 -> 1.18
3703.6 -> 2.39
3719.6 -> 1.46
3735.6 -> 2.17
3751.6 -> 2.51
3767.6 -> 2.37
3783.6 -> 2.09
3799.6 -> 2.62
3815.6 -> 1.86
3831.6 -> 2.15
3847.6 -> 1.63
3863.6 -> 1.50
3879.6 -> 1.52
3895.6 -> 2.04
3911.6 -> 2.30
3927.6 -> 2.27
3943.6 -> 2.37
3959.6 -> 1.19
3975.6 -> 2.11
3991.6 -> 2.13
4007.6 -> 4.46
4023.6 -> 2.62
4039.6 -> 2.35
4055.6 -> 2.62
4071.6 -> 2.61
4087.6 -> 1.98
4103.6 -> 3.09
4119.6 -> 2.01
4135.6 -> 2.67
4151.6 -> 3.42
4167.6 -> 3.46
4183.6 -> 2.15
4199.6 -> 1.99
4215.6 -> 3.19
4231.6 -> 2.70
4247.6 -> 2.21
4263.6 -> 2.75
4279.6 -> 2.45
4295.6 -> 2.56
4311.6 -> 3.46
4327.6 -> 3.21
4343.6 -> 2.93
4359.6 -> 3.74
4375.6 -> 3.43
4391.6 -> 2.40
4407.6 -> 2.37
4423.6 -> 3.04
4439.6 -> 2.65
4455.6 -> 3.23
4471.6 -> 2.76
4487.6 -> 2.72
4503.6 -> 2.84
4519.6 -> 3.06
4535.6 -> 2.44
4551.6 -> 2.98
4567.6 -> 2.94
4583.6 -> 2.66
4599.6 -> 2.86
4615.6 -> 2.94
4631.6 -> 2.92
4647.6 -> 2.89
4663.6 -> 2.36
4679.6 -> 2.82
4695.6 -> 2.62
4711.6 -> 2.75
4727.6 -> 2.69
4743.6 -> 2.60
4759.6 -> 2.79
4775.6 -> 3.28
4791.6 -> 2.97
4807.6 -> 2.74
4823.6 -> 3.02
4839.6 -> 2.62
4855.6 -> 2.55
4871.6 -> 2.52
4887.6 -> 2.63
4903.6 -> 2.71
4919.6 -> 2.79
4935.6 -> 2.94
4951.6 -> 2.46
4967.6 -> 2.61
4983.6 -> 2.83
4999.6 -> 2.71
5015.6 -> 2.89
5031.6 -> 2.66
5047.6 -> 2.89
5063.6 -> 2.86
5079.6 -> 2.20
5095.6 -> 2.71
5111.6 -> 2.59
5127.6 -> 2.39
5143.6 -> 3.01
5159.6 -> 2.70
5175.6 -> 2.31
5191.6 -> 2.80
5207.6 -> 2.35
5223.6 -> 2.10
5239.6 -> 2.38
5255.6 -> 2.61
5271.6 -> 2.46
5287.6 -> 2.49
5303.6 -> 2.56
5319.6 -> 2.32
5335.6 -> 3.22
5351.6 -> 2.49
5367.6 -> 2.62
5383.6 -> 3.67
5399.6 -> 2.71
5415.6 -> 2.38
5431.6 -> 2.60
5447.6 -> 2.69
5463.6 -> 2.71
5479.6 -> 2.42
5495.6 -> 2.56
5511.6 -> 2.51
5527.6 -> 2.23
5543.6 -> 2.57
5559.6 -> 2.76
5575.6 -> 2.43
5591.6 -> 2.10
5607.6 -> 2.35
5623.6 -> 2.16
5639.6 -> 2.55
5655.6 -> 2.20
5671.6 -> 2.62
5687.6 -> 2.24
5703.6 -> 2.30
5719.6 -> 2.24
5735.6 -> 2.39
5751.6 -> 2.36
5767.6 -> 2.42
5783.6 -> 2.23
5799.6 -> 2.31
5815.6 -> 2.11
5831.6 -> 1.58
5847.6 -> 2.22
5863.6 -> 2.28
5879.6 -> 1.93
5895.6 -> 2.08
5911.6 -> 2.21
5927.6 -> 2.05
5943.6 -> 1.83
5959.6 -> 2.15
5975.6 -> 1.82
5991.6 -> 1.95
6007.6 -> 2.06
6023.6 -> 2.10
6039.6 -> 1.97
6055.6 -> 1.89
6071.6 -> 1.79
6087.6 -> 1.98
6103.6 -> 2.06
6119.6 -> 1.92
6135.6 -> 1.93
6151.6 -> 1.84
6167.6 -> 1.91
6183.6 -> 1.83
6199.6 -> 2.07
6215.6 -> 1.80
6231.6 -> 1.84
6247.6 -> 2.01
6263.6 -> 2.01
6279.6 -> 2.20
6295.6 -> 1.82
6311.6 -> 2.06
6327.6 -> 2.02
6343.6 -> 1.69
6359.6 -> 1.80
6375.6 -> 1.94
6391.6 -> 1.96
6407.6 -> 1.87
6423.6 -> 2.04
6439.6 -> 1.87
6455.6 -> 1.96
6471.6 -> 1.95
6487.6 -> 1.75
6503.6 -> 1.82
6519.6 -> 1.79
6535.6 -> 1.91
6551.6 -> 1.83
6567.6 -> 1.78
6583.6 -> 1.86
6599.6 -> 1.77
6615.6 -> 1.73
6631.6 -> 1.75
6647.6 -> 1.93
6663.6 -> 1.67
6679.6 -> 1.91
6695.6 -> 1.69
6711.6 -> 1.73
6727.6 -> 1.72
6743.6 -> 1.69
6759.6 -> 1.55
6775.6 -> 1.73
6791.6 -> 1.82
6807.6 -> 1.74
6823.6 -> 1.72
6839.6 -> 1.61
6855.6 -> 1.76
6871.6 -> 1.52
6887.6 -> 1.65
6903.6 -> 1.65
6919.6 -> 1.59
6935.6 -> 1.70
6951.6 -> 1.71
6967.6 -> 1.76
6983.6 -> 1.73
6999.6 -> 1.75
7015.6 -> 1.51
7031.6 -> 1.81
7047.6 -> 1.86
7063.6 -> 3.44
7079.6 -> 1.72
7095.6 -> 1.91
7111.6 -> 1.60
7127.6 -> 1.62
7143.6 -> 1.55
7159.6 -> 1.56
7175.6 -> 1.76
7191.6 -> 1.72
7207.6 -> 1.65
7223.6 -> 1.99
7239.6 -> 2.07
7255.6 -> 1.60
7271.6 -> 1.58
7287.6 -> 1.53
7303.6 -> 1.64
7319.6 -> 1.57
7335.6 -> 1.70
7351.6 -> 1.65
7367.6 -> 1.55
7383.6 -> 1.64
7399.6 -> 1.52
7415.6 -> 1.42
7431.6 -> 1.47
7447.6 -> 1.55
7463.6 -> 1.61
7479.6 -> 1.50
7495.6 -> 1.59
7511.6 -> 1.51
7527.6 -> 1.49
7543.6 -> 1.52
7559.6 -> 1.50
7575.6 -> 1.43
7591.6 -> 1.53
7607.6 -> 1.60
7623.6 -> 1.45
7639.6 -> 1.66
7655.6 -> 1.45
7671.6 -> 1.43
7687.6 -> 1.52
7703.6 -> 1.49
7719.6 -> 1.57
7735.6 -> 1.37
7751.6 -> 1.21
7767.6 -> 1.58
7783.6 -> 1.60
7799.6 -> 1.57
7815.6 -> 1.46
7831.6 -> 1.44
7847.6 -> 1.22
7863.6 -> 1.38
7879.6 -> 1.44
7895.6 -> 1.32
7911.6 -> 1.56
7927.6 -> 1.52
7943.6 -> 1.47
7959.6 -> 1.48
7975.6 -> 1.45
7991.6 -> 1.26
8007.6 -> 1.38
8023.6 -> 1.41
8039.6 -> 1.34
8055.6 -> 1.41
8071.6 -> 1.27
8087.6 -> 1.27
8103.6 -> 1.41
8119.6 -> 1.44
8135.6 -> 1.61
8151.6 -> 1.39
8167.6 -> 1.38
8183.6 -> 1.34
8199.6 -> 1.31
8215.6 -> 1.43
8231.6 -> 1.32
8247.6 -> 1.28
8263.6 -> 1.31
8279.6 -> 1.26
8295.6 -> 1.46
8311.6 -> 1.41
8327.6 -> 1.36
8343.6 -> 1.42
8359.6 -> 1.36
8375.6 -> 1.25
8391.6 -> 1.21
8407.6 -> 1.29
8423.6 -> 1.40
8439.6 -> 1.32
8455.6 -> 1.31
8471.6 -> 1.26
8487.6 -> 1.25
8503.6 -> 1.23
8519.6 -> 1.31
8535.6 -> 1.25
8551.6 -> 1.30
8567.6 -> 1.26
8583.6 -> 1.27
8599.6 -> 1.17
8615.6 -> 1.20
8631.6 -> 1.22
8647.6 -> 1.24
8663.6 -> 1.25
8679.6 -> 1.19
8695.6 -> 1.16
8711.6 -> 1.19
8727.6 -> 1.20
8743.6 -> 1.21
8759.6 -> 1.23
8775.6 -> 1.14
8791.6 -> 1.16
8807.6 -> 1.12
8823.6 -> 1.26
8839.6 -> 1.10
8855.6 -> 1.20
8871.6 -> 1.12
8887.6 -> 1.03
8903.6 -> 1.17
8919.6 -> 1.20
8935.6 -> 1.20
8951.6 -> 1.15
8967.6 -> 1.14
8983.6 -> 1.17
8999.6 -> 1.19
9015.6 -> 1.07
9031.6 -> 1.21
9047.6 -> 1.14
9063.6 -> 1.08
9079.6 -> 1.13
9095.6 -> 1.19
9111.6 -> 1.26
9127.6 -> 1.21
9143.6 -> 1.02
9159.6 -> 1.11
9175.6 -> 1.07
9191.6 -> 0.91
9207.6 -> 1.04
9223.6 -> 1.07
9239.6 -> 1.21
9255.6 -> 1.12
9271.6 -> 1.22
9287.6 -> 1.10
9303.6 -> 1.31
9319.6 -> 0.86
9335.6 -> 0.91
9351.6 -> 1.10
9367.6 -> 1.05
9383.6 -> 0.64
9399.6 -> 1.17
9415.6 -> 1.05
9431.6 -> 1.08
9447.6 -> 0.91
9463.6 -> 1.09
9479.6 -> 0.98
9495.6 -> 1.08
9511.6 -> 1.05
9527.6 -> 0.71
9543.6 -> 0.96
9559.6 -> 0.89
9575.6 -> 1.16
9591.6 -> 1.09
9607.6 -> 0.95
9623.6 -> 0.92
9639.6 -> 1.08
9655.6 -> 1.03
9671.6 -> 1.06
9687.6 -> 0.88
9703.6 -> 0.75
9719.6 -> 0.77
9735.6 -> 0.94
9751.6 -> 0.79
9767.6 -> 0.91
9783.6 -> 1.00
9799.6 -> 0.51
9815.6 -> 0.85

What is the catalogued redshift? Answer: 0.076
